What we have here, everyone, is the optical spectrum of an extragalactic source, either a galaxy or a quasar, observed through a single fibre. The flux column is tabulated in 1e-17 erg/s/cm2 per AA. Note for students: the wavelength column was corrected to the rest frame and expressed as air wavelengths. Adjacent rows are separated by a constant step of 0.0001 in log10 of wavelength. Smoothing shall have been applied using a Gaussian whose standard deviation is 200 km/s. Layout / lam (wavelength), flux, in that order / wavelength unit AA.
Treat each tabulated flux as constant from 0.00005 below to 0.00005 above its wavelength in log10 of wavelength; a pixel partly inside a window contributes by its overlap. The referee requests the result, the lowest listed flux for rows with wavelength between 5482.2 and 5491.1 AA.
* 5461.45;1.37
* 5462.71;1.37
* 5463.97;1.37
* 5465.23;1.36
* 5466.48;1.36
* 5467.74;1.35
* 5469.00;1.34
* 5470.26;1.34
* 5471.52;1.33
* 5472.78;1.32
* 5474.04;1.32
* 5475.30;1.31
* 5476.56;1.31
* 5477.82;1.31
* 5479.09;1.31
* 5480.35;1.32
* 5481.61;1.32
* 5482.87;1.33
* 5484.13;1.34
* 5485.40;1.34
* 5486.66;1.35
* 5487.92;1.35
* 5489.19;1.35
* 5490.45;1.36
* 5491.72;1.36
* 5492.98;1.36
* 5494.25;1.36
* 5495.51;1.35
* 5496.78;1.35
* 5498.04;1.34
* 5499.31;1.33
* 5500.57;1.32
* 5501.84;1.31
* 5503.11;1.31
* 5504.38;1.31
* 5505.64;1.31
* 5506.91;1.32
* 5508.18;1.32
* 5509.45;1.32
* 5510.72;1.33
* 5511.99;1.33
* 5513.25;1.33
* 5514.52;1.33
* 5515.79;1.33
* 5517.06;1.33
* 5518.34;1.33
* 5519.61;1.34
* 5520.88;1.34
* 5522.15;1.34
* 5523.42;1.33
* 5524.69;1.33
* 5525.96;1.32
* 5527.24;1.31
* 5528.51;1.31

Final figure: 1.33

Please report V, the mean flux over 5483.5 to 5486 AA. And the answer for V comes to 1.34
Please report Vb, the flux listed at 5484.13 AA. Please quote 1.34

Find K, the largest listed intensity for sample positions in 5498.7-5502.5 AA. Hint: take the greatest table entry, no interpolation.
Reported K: 1.33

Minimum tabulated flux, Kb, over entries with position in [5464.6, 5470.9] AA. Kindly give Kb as 1.34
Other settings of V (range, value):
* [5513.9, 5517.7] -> 1.33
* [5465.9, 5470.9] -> 1.35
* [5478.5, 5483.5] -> 1.32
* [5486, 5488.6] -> 1.35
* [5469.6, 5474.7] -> 1.33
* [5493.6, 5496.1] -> 1.36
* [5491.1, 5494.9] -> 1.36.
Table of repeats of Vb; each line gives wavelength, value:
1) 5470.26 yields 1.34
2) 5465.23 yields 1.36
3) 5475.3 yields 1.31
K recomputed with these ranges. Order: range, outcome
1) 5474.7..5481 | 1.32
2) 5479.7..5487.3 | 1.35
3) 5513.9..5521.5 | 1.34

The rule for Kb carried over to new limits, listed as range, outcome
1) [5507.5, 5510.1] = 1.32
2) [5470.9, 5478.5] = 1.31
